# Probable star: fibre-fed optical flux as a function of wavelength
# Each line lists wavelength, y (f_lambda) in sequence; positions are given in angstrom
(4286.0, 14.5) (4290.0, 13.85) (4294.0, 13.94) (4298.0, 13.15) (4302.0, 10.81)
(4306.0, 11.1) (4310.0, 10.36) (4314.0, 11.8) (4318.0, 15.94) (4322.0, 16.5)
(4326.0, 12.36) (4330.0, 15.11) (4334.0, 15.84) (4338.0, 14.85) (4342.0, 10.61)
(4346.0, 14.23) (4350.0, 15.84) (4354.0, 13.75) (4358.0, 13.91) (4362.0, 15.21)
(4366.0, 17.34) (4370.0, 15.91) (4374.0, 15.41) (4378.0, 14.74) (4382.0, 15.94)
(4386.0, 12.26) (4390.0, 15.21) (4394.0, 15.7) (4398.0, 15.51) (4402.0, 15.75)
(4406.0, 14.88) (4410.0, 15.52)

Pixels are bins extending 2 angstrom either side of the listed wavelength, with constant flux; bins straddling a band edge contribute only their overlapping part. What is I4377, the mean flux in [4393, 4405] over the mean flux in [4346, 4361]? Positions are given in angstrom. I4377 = 1.07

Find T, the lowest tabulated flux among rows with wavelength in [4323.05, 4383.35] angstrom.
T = 10.61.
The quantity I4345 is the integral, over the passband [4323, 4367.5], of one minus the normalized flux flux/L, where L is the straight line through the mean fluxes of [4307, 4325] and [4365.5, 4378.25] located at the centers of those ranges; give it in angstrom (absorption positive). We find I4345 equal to 0.6 angstrom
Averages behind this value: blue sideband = 13.4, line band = 14.5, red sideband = 15.8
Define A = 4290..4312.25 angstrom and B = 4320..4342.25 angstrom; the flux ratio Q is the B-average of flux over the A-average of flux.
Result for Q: 1.20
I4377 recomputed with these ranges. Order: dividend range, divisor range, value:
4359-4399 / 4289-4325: 1.17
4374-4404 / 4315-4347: 1.05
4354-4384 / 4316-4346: 1.06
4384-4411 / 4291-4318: 1.22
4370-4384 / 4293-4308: 1.27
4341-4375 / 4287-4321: 1.16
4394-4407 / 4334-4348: 1.14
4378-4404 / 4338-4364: 1.07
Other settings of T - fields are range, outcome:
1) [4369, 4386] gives 12.26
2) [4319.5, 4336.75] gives 12.36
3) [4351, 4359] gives 13.75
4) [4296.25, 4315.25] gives 10.36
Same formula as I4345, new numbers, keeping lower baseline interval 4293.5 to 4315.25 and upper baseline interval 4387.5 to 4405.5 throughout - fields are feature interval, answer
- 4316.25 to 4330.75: -2.88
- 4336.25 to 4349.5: -0.23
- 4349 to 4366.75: -1.49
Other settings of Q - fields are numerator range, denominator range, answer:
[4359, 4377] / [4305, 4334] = 1.16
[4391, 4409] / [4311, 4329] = 1.10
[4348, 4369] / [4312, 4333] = 1.06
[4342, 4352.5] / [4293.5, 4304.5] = 1.14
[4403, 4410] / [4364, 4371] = 0.91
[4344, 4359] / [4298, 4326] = 1.13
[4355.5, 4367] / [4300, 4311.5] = 1.42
